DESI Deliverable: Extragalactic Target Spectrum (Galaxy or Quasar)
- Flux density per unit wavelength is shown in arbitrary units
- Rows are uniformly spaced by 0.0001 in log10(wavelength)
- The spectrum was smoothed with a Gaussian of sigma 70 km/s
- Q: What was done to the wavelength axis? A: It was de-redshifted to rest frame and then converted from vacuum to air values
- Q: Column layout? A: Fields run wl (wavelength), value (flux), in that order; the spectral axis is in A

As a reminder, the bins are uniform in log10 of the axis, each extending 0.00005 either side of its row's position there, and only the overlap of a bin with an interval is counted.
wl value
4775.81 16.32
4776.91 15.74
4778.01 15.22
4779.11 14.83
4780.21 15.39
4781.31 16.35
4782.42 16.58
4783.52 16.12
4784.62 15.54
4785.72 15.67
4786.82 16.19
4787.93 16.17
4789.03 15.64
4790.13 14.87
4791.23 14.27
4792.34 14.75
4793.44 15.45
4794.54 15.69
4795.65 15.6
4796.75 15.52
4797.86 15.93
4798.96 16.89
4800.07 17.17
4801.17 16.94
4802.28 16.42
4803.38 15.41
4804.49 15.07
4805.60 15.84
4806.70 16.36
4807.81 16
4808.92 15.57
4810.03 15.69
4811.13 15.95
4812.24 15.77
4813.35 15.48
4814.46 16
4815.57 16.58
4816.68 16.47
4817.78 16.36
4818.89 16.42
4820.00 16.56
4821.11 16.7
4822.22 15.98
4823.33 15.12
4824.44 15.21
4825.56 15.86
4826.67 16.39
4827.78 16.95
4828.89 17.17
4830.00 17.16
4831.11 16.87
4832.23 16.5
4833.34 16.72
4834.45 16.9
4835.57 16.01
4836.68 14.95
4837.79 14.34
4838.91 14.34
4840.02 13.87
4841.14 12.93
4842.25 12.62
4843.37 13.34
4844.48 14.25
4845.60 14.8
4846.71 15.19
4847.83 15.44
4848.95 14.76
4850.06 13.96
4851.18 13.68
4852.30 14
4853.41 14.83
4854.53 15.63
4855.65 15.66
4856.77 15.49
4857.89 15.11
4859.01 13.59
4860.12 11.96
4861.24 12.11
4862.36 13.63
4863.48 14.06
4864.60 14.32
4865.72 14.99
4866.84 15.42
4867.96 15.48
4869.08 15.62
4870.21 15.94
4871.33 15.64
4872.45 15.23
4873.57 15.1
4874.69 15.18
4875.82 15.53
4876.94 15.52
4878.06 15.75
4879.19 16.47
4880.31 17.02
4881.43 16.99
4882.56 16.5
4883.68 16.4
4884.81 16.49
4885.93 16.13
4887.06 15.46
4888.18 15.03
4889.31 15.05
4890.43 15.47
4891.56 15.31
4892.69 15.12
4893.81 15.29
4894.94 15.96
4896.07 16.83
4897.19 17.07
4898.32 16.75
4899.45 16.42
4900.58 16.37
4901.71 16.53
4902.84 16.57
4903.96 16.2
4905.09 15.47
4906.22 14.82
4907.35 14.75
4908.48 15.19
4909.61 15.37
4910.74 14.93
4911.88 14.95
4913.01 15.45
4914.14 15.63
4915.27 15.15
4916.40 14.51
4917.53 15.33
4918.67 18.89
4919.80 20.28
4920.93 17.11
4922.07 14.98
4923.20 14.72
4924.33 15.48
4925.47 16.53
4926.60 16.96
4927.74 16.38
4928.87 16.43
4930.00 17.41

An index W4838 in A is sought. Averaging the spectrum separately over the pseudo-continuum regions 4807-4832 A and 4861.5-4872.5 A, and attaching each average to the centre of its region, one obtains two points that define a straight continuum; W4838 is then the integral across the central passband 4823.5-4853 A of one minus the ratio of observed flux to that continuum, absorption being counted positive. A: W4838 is 1.0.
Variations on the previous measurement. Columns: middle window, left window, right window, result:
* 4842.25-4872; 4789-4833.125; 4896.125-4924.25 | 2.73 A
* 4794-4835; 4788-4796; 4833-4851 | -3.42 A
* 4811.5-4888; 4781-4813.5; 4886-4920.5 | 2.36 A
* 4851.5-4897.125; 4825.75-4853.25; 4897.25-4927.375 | 0.75 A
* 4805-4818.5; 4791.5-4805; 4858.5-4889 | -0.22 A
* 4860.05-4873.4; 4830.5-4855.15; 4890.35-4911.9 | 0.51 A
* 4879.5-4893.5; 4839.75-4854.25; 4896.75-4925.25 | -0.60 A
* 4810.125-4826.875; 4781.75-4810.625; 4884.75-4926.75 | -0.21 A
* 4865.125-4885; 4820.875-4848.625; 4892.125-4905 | 0.14 A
